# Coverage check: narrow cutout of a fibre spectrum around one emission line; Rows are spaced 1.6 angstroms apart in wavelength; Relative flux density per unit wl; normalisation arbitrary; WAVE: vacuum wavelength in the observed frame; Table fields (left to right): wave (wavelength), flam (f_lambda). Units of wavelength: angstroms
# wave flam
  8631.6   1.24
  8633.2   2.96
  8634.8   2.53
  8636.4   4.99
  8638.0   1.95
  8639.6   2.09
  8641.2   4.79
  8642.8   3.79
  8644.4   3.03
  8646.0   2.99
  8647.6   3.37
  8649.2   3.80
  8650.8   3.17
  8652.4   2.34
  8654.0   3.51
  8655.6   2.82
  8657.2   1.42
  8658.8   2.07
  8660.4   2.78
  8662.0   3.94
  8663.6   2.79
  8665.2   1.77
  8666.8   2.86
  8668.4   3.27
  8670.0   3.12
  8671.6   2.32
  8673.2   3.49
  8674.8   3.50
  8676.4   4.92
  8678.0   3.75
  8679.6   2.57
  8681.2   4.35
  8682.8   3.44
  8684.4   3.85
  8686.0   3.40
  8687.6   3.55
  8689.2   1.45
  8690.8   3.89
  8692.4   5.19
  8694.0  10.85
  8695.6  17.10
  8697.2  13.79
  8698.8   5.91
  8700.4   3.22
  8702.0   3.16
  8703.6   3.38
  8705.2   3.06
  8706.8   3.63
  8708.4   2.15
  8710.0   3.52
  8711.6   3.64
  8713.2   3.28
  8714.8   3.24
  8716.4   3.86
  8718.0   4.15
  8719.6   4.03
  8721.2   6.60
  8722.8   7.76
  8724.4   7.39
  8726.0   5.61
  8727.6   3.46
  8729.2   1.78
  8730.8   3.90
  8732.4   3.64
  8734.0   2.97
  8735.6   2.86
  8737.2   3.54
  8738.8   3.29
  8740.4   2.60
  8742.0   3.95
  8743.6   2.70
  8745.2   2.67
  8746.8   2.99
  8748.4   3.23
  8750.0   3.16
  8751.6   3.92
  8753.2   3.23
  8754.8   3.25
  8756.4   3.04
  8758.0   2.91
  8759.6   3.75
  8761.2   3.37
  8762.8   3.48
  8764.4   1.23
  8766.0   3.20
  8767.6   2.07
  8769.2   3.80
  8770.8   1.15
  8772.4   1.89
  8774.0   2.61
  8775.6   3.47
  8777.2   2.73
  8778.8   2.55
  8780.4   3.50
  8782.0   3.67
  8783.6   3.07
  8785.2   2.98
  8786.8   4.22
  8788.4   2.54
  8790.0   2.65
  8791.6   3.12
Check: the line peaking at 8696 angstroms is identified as H-alpha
